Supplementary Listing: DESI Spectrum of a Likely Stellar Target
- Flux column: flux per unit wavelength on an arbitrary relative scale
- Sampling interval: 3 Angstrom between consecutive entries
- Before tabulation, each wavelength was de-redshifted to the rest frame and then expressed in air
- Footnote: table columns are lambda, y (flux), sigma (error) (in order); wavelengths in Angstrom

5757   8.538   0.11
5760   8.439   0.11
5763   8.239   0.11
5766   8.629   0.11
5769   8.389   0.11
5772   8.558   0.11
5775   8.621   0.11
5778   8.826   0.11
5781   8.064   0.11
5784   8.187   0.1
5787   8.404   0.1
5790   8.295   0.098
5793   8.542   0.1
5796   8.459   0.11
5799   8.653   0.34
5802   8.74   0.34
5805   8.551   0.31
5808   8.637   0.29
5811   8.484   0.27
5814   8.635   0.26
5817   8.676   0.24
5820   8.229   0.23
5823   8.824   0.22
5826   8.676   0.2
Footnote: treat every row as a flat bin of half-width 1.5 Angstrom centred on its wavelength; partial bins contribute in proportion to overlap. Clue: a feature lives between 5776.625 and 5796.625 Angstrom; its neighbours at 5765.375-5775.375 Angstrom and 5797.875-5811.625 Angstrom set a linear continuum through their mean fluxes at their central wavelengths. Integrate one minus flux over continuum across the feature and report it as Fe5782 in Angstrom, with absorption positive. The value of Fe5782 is 0.43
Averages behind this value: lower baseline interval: 8.53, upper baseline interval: 8.62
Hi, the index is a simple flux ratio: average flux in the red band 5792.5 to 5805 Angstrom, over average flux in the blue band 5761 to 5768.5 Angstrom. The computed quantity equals 1.02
